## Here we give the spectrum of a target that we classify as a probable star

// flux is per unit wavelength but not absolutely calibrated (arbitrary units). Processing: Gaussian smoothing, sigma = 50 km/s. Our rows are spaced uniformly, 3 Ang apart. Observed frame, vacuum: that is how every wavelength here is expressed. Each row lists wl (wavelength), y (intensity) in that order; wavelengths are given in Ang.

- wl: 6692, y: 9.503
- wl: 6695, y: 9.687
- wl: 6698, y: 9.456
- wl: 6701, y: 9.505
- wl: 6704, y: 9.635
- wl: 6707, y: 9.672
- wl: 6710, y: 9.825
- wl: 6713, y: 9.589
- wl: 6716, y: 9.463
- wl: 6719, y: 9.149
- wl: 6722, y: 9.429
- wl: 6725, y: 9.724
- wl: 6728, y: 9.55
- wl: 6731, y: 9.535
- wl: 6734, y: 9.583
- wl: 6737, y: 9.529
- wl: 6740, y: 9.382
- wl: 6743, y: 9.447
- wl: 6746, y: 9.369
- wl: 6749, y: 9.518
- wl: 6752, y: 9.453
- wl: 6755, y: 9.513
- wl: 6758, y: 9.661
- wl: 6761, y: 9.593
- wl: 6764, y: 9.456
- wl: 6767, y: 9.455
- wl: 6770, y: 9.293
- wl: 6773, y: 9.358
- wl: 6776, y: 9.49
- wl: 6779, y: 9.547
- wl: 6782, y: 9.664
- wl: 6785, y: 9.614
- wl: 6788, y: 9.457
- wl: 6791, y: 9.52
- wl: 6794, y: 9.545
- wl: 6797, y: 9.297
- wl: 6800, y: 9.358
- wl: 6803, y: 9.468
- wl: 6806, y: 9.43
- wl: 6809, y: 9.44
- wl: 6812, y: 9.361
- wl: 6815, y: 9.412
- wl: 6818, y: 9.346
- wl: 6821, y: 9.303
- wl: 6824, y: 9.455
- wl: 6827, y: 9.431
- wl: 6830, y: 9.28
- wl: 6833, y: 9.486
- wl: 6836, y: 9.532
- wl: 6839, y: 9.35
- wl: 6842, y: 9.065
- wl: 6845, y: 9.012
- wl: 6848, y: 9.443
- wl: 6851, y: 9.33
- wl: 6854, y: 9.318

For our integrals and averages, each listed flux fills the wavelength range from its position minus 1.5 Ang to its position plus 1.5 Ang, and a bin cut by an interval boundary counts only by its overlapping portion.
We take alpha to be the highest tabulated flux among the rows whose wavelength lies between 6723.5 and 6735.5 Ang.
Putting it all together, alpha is 9.724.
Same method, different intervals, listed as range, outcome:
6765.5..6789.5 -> 9.664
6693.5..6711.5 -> 9.825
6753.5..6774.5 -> 9.661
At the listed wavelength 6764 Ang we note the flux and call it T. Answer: 9.456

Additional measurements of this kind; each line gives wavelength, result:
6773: 9.358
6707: 9.672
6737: 9.529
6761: 9.593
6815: 9.412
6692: 9.503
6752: 9.453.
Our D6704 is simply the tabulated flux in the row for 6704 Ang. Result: 9.635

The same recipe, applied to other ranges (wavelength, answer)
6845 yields 9.012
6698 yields 9.456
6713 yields 9.589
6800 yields 9.358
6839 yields 9.35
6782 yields 9.664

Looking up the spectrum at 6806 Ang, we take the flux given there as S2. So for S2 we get 9.43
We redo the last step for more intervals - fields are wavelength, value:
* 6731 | 9.535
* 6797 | 9.297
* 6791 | 9.52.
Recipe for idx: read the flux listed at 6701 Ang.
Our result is 9.505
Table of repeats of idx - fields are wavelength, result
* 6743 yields 9.447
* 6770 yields 9.293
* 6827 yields 9.431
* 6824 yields 9.455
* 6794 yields 9.545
